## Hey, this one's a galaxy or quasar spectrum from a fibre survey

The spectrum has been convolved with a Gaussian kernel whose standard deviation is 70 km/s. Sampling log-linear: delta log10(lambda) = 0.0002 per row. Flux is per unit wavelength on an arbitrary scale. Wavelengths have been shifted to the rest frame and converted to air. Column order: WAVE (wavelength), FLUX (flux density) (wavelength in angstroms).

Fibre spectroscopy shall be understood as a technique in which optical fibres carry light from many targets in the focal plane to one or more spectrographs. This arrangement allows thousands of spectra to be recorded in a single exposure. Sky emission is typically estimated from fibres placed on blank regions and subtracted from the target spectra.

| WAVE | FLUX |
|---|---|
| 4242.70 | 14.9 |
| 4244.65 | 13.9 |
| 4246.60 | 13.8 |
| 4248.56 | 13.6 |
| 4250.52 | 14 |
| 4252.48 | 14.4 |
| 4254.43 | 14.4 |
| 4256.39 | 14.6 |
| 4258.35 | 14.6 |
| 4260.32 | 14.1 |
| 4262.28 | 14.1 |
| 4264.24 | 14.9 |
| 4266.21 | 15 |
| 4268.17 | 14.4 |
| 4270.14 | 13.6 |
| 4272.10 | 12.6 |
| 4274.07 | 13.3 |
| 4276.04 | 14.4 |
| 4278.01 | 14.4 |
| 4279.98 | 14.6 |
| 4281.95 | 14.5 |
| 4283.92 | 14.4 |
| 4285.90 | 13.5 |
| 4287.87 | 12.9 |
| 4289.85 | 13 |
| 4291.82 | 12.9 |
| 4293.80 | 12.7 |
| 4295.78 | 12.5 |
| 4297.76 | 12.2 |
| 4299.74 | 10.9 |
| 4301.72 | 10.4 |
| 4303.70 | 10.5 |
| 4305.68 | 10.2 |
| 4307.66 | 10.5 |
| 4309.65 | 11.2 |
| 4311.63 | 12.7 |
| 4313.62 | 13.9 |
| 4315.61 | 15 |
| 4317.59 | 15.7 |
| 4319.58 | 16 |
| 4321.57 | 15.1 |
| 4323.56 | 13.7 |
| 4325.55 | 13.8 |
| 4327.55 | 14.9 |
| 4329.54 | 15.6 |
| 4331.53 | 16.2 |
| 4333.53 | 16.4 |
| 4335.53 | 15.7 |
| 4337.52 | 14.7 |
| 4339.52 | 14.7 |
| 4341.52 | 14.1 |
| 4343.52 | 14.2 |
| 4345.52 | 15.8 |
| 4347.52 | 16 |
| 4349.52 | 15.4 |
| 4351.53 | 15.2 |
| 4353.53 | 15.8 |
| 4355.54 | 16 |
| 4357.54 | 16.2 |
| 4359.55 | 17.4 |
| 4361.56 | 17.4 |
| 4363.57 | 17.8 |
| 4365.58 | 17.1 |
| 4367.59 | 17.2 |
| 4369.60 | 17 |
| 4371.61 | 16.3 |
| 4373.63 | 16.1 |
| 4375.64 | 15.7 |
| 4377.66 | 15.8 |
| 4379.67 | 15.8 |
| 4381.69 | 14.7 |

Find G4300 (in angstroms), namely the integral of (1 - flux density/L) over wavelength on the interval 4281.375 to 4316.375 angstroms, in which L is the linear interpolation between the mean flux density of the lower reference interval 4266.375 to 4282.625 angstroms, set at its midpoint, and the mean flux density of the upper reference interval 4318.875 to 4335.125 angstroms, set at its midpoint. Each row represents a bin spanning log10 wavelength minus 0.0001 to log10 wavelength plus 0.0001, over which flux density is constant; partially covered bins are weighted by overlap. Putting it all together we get 5.2 angstroms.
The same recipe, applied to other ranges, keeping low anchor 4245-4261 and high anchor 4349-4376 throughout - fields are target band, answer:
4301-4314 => 3.47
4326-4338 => 0.24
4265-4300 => 3.07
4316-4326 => 0.45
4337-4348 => 0.83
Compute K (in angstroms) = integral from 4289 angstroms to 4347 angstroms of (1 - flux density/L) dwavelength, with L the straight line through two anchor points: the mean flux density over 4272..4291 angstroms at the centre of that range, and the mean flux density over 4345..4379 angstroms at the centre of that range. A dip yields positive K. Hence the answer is 5.2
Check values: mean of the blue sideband 13.8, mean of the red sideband 16.4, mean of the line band 13.7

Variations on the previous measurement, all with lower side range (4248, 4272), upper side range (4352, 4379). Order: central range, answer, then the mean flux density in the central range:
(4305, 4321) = 2.3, 13.3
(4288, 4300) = 2.0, 12.5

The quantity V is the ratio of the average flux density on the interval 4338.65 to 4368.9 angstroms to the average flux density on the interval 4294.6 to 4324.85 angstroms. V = 1.3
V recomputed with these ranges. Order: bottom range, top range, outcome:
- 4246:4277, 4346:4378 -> 1.16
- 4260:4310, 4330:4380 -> 1.23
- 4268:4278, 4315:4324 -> 1.11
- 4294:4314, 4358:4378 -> 1.46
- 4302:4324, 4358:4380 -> 1.28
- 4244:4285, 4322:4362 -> 1.09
